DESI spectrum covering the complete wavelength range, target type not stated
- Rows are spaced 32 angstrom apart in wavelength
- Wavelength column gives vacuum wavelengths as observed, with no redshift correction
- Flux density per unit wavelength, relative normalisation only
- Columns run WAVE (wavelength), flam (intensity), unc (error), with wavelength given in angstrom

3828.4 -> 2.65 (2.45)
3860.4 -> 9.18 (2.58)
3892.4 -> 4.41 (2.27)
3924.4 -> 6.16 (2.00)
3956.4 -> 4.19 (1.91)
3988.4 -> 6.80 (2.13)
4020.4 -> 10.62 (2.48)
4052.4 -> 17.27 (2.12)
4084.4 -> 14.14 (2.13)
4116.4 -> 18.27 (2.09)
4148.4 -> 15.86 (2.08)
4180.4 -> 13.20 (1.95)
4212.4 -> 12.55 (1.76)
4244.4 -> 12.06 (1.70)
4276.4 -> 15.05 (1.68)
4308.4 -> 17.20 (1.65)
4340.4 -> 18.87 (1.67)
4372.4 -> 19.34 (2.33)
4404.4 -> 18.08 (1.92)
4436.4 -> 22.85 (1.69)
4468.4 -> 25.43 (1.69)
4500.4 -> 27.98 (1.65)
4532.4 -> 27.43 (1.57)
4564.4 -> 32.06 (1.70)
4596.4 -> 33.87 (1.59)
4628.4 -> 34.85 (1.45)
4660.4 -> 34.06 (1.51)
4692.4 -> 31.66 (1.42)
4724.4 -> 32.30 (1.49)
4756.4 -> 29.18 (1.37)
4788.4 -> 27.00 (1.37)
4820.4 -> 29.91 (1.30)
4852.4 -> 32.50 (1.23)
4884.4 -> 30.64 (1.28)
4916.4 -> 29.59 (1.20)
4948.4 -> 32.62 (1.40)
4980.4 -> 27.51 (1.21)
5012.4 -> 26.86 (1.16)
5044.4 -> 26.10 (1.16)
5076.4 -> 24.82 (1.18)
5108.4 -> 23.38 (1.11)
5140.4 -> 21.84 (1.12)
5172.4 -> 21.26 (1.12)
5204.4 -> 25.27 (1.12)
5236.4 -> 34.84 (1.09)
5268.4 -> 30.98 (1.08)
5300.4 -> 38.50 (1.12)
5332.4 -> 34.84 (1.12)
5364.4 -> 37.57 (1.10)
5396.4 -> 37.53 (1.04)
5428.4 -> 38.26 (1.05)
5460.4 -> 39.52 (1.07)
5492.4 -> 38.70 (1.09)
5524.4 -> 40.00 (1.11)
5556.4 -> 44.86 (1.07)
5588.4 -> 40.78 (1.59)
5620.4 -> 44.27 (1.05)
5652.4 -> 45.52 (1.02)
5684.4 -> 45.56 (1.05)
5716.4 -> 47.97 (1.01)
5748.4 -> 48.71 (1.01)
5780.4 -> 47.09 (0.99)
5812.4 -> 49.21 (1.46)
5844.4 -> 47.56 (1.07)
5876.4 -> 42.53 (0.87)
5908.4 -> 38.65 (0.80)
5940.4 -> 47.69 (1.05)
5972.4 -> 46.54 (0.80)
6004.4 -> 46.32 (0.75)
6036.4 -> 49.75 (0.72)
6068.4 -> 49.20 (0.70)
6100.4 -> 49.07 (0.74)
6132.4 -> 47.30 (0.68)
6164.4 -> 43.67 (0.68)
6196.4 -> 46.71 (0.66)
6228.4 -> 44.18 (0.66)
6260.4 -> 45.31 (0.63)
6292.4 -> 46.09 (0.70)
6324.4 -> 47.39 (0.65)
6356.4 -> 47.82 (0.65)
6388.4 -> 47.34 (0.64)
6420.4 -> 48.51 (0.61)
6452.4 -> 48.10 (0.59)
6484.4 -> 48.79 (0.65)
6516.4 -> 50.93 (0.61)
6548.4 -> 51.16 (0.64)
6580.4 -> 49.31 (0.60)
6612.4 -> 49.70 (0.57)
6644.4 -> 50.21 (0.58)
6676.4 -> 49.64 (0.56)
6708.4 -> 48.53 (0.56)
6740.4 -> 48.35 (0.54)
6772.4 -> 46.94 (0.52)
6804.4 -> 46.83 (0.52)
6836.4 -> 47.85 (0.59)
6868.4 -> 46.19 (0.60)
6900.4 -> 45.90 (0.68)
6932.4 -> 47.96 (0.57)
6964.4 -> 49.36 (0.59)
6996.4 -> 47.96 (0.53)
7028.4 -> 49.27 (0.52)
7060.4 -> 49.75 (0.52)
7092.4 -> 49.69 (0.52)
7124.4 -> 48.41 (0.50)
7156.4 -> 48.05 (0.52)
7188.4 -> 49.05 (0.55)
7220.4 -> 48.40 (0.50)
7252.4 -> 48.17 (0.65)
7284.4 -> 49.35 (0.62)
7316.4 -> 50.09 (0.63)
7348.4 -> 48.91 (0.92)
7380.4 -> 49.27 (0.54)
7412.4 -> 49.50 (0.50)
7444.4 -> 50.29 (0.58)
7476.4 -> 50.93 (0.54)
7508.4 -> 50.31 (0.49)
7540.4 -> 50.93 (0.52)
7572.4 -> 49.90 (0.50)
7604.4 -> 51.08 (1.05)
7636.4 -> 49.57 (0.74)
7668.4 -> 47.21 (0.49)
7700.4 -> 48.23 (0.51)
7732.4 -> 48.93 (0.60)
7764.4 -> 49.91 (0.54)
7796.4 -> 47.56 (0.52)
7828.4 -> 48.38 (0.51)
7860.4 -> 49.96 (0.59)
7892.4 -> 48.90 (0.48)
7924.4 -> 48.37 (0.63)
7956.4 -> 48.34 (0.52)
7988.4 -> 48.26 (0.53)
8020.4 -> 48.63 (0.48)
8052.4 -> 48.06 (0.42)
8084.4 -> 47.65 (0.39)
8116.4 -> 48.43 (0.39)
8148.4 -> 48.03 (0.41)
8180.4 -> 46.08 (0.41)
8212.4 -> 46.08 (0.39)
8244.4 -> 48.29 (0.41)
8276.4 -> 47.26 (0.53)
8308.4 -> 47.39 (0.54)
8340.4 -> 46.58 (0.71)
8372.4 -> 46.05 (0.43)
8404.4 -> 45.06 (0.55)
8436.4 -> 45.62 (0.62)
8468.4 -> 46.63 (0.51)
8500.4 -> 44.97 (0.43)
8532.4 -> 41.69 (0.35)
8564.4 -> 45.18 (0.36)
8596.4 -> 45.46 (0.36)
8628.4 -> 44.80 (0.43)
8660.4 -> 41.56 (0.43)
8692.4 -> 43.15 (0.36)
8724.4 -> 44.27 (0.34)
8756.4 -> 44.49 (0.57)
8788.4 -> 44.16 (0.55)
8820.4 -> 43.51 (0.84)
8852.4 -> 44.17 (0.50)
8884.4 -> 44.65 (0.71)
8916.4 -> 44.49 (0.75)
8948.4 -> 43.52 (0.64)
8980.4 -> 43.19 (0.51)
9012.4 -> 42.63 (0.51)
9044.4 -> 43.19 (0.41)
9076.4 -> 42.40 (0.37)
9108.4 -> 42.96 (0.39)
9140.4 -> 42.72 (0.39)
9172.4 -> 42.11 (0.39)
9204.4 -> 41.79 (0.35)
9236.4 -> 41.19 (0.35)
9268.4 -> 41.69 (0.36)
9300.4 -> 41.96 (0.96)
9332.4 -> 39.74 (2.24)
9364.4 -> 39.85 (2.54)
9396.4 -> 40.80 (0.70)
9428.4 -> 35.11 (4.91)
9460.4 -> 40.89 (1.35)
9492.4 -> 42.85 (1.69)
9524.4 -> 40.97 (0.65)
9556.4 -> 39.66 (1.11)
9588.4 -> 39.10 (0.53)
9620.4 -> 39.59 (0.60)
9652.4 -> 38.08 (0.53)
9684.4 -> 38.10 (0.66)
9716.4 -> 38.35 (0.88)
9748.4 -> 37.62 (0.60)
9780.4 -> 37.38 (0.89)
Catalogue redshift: 0.000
